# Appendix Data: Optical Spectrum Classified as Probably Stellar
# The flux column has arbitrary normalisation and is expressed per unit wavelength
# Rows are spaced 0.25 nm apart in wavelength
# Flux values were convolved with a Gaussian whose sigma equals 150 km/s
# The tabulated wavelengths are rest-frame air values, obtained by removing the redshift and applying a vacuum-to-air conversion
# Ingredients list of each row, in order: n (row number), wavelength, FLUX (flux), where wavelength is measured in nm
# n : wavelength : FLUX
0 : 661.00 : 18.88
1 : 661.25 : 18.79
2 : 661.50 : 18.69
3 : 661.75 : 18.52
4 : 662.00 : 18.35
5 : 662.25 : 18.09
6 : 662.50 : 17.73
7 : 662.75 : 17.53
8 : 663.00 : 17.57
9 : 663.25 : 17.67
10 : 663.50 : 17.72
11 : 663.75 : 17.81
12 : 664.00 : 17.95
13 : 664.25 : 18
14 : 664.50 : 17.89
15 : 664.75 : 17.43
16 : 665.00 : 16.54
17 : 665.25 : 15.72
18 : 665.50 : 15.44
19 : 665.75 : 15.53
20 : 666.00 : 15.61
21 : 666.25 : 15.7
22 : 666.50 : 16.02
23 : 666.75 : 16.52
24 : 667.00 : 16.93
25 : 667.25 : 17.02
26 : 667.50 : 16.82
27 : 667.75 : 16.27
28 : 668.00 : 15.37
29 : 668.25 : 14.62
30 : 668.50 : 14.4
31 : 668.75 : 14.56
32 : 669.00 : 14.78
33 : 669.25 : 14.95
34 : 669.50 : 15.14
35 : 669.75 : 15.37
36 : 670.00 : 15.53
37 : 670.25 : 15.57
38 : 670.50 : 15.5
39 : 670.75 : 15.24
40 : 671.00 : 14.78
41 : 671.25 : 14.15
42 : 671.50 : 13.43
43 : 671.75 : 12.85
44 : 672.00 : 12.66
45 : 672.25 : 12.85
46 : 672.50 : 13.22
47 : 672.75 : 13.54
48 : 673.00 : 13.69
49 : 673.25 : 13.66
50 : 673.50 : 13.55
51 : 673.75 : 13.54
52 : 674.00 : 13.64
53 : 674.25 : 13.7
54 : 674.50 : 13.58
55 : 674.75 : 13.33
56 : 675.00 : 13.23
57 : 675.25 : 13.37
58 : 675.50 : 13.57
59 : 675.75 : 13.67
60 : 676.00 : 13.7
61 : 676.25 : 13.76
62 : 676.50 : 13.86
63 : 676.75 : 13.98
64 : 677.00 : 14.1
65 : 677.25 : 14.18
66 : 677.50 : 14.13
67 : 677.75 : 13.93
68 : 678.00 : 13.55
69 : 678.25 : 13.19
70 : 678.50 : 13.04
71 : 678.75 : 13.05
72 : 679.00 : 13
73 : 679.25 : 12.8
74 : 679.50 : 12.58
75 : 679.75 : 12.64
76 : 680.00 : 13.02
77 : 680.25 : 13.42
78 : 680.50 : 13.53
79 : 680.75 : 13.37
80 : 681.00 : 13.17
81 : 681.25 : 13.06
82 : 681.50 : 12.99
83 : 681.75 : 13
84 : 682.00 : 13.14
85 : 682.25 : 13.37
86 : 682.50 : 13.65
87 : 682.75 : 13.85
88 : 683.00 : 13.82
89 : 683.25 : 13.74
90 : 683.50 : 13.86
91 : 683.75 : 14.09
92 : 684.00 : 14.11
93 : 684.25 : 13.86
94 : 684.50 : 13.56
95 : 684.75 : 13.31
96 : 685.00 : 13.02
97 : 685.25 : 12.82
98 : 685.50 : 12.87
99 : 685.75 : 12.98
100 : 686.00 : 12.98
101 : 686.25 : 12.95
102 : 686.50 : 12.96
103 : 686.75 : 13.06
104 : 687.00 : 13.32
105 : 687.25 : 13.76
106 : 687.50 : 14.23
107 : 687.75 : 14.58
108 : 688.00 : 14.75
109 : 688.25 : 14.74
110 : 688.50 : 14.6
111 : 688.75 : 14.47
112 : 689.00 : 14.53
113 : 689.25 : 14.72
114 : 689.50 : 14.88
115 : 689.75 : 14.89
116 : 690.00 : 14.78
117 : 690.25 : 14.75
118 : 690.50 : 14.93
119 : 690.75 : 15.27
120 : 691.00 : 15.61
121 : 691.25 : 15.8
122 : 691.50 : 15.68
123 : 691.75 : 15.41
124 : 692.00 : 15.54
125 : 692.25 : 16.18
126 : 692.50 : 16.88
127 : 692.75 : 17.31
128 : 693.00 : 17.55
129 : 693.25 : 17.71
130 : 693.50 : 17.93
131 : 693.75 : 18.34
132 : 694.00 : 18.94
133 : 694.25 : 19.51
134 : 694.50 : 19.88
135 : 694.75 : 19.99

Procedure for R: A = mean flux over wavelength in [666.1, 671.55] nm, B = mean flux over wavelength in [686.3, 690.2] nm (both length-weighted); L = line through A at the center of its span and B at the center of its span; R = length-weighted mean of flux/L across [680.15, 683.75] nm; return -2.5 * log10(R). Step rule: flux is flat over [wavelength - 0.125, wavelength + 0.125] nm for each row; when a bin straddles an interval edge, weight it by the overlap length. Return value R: 0.092 mag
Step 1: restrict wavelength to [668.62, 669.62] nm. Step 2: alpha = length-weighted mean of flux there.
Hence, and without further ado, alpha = 14.9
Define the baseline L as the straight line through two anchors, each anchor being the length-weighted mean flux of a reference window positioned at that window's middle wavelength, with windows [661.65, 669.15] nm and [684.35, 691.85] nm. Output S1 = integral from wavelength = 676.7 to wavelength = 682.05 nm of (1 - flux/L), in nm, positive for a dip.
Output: 0.65 nm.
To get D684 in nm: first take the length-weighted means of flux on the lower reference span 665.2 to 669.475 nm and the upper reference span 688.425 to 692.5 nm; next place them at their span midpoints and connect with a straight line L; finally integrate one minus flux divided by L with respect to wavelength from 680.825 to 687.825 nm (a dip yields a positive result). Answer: 0.862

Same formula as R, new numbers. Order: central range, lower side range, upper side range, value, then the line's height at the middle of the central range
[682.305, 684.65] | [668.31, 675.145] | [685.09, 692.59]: 0.042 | 14.4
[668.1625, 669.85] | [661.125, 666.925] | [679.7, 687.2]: 0.099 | 16.2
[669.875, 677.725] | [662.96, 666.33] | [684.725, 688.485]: 0.121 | 15.5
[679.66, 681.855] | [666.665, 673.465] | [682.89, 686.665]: 0.050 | 13.8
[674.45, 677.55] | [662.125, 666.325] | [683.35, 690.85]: 0.131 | 15.5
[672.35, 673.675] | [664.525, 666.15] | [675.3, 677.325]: 0.078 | 14.5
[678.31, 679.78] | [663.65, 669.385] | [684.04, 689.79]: 0.145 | 14.7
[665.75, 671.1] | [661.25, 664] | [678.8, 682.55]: 0.059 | 16.4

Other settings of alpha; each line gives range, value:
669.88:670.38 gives 15.5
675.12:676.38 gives 13.6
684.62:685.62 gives 13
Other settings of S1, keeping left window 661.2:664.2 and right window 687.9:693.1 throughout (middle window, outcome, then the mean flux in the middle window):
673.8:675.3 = 0.30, 13.5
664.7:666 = 0.13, 16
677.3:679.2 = 0.36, 13.4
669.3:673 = 0.63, 14.3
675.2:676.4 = 0.22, 13.6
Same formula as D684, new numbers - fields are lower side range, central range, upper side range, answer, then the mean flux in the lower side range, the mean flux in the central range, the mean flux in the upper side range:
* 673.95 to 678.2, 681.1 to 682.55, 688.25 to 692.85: 0.119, 13.7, 13.2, 15.3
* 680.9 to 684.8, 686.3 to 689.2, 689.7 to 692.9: 0.136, 13.5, 14.1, 15.6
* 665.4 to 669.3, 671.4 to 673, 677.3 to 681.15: 0.169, 15.7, 13.1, 13.2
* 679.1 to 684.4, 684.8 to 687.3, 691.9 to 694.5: 0.325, 13.4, 13.1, 17.7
